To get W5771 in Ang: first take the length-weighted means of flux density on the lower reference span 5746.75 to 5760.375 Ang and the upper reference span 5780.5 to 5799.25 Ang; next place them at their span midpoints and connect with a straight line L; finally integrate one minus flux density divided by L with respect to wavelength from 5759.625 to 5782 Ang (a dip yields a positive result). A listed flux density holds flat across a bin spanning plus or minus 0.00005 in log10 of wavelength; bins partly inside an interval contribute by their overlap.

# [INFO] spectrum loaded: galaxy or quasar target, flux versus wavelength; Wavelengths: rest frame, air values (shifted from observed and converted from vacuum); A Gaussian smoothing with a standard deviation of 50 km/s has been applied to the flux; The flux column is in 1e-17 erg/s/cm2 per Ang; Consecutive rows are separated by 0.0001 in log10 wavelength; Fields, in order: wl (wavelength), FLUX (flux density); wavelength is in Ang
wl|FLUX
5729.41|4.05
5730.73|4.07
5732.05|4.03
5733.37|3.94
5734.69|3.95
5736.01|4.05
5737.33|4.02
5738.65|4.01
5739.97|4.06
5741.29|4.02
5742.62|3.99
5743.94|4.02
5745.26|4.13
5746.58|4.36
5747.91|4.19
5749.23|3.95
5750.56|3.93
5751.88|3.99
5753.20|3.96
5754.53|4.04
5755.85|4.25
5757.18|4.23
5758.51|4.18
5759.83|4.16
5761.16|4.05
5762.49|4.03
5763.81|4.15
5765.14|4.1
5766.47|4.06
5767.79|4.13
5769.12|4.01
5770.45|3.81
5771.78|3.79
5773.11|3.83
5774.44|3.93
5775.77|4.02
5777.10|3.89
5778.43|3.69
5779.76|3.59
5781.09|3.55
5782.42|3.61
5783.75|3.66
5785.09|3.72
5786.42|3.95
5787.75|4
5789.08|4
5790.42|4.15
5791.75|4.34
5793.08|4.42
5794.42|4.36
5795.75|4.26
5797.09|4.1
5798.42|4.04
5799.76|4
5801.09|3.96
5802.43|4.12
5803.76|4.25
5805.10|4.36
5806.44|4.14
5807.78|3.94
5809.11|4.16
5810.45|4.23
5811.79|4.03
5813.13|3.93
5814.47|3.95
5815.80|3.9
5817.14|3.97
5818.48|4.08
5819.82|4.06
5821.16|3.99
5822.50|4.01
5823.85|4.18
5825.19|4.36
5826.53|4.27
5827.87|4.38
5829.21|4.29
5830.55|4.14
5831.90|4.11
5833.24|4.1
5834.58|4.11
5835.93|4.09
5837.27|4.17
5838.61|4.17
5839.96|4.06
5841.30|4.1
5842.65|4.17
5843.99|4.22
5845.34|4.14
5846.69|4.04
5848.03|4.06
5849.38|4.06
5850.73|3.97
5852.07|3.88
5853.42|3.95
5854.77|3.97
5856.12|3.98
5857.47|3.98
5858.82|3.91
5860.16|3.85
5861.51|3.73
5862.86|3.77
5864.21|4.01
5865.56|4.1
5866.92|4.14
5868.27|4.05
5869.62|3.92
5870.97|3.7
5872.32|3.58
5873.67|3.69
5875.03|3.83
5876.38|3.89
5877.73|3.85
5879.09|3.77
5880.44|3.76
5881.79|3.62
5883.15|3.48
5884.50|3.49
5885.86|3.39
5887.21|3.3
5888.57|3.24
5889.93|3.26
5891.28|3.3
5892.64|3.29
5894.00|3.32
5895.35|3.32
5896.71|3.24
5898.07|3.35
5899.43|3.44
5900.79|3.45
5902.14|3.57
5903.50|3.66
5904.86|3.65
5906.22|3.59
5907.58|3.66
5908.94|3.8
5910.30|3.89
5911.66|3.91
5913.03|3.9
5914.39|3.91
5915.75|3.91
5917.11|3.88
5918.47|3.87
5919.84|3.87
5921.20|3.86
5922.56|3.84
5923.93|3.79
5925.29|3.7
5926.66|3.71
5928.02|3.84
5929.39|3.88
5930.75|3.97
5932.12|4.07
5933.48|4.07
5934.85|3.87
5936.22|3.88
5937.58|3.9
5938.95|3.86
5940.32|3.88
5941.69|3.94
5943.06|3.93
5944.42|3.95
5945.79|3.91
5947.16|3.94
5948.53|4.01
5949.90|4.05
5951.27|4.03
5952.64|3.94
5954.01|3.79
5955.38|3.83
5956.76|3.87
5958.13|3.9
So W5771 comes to 0.75 Ang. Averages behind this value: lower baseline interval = 4.1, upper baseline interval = 4.01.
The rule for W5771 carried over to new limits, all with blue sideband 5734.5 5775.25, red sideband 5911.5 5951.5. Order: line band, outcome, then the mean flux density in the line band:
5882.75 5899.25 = 2.5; 3.33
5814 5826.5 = -0.2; 4.07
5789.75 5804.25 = -0.6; 4.18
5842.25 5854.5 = -0.2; 4.05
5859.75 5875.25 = 0.3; 3.86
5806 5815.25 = -0.1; 4.05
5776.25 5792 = 0.7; 3.84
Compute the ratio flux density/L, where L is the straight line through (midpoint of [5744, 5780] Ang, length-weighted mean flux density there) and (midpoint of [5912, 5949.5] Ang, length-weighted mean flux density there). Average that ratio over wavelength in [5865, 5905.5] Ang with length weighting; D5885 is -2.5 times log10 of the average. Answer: 0.10 mag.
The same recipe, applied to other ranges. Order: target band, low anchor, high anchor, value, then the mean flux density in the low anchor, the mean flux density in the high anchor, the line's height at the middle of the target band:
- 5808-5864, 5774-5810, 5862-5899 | -0.07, 4.01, 3.62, 3.81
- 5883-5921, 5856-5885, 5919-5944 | 0.08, 3.82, 3.88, 3.85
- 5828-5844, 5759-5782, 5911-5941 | -0.07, 3.93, 3.88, 3.91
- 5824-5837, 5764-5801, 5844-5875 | -0.07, 3.97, 3.93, 3.95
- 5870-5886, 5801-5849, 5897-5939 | 0.07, 4.12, 3.79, 3.93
